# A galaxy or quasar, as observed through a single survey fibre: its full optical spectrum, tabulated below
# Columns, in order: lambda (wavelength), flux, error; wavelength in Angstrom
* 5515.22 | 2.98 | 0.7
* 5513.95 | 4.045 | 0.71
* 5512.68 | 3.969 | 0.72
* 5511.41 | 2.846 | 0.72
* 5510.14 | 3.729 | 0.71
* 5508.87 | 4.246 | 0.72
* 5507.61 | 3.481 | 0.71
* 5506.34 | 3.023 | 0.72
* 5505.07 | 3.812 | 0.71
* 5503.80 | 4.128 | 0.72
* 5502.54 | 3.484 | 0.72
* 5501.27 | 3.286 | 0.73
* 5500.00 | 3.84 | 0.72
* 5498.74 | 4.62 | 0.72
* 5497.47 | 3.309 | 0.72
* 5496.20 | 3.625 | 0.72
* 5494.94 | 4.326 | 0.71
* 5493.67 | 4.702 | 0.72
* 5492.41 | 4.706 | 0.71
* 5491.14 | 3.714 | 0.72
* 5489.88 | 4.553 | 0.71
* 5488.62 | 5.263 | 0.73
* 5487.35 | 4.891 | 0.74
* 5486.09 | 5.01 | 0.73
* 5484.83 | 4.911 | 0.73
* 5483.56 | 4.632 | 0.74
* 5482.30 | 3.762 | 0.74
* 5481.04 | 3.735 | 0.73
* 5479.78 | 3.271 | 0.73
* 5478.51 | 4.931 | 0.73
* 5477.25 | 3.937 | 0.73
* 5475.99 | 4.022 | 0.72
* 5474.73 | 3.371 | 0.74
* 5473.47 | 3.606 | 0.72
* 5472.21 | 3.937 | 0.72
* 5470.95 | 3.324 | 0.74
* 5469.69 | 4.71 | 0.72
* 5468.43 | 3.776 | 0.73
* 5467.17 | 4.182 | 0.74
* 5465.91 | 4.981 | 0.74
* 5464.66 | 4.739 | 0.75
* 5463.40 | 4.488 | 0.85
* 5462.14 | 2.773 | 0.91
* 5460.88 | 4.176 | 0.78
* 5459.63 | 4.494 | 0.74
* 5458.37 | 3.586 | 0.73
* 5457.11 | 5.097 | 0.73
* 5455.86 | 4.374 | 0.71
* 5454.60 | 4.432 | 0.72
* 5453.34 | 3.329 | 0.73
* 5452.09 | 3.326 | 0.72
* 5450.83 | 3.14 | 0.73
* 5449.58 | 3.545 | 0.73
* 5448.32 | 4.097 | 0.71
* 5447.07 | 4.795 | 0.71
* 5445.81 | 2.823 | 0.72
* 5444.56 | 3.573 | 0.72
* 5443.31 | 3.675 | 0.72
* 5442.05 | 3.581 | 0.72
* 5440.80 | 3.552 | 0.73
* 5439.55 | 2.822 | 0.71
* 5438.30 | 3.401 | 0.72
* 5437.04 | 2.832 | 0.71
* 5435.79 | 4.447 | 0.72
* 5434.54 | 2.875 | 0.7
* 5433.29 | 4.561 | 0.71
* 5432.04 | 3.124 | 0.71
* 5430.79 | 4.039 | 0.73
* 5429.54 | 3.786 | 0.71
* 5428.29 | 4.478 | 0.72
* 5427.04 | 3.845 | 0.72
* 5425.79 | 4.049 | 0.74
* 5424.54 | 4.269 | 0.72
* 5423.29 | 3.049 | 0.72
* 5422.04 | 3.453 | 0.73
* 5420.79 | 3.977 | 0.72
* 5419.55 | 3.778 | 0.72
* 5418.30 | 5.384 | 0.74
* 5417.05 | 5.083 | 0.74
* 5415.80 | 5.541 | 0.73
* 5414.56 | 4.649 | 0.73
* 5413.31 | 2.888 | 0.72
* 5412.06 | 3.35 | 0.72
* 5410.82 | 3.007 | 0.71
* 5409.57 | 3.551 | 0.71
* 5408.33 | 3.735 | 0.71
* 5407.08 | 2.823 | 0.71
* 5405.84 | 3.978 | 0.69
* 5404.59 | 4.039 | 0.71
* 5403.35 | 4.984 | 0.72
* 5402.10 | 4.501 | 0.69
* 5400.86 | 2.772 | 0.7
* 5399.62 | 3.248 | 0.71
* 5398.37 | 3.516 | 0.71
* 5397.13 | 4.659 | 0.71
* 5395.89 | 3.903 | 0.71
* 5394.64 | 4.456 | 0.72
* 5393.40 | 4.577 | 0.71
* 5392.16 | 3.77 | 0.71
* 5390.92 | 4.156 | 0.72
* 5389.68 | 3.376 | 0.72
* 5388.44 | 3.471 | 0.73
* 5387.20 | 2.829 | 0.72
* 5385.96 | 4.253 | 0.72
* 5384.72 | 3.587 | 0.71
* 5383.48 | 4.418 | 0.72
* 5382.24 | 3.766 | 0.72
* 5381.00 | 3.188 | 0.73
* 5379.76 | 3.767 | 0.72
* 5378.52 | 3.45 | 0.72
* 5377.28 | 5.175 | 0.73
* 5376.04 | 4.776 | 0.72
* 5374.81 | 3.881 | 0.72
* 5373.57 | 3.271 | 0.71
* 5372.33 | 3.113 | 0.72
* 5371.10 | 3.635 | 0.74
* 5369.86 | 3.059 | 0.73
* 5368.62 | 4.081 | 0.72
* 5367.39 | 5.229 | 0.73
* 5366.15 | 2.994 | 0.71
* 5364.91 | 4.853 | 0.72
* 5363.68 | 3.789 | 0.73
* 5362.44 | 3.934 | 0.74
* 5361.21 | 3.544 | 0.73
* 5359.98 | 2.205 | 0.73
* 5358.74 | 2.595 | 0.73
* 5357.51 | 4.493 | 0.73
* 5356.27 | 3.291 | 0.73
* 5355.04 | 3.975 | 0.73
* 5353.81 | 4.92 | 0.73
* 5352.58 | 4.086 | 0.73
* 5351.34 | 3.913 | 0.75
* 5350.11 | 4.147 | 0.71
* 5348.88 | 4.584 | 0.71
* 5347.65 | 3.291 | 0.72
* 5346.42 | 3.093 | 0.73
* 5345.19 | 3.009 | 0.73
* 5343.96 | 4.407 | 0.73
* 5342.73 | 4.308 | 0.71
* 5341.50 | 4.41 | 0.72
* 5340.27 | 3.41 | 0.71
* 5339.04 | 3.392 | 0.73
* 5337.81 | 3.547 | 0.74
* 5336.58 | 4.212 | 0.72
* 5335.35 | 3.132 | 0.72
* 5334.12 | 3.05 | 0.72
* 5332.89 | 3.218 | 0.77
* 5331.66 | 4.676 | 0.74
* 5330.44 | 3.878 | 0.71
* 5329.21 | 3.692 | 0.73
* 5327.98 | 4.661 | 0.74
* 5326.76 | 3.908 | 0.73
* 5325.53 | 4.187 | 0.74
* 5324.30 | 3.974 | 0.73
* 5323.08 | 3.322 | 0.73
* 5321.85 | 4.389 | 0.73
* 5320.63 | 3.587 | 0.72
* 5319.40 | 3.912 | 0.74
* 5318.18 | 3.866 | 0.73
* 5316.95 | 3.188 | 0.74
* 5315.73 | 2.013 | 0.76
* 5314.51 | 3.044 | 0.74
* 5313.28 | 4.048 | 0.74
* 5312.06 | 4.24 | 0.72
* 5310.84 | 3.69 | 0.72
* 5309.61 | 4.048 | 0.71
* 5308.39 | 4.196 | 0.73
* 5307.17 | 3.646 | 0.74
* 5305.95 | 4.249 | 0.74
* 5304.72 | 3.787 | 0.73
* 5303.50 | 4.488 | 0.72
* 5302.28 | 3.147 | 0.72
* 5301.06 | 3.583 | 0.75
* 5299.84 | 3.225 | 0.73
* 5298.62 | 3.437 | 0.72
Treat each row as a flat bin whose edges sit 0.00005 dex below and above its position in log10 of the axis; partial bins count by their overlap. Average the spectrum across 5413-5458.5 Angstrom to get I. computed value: 3.88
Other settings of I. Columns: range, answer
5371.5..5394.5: 3.84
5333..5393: 3.77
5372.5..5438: 3.88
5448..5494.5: 4.15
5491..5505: 3.98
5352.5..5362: 3.62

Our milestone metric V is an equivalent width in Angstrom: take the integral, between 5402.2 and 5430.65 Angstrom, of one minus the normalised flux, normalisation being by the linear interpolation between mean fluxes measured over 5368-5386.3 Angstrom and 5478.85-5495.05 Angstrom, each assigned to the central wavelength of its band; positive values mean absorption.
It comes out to 0.3 Angstrom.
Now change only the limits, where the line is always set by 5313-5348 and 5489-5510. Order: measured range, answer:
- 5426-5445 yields 1.0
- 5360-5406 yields -1.3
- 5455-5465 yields -0.8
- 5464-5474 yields -0.7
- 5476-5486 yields -0.7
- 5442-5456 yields 0.6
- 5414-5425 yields -1.5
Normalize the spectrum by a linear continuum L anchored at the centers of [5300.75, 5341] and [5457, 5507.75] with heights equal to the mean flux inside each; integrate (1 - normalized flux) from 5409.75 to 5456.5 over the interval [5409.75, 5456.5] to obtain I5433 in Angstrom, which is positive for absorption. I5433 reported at 2.13 Angstrom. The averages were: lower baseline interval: 3.74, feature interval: 3.81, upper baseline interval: 4.1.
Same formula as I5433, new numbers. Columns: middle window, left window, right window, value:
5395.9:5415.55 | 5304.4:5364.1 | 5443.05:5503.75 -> 0.81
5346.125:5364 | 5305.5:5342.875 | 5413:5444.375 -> 0.33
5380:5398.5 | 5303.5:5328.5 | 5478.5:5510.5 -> 0.29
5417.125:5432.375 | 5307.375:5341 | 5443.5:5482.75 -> -0.43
